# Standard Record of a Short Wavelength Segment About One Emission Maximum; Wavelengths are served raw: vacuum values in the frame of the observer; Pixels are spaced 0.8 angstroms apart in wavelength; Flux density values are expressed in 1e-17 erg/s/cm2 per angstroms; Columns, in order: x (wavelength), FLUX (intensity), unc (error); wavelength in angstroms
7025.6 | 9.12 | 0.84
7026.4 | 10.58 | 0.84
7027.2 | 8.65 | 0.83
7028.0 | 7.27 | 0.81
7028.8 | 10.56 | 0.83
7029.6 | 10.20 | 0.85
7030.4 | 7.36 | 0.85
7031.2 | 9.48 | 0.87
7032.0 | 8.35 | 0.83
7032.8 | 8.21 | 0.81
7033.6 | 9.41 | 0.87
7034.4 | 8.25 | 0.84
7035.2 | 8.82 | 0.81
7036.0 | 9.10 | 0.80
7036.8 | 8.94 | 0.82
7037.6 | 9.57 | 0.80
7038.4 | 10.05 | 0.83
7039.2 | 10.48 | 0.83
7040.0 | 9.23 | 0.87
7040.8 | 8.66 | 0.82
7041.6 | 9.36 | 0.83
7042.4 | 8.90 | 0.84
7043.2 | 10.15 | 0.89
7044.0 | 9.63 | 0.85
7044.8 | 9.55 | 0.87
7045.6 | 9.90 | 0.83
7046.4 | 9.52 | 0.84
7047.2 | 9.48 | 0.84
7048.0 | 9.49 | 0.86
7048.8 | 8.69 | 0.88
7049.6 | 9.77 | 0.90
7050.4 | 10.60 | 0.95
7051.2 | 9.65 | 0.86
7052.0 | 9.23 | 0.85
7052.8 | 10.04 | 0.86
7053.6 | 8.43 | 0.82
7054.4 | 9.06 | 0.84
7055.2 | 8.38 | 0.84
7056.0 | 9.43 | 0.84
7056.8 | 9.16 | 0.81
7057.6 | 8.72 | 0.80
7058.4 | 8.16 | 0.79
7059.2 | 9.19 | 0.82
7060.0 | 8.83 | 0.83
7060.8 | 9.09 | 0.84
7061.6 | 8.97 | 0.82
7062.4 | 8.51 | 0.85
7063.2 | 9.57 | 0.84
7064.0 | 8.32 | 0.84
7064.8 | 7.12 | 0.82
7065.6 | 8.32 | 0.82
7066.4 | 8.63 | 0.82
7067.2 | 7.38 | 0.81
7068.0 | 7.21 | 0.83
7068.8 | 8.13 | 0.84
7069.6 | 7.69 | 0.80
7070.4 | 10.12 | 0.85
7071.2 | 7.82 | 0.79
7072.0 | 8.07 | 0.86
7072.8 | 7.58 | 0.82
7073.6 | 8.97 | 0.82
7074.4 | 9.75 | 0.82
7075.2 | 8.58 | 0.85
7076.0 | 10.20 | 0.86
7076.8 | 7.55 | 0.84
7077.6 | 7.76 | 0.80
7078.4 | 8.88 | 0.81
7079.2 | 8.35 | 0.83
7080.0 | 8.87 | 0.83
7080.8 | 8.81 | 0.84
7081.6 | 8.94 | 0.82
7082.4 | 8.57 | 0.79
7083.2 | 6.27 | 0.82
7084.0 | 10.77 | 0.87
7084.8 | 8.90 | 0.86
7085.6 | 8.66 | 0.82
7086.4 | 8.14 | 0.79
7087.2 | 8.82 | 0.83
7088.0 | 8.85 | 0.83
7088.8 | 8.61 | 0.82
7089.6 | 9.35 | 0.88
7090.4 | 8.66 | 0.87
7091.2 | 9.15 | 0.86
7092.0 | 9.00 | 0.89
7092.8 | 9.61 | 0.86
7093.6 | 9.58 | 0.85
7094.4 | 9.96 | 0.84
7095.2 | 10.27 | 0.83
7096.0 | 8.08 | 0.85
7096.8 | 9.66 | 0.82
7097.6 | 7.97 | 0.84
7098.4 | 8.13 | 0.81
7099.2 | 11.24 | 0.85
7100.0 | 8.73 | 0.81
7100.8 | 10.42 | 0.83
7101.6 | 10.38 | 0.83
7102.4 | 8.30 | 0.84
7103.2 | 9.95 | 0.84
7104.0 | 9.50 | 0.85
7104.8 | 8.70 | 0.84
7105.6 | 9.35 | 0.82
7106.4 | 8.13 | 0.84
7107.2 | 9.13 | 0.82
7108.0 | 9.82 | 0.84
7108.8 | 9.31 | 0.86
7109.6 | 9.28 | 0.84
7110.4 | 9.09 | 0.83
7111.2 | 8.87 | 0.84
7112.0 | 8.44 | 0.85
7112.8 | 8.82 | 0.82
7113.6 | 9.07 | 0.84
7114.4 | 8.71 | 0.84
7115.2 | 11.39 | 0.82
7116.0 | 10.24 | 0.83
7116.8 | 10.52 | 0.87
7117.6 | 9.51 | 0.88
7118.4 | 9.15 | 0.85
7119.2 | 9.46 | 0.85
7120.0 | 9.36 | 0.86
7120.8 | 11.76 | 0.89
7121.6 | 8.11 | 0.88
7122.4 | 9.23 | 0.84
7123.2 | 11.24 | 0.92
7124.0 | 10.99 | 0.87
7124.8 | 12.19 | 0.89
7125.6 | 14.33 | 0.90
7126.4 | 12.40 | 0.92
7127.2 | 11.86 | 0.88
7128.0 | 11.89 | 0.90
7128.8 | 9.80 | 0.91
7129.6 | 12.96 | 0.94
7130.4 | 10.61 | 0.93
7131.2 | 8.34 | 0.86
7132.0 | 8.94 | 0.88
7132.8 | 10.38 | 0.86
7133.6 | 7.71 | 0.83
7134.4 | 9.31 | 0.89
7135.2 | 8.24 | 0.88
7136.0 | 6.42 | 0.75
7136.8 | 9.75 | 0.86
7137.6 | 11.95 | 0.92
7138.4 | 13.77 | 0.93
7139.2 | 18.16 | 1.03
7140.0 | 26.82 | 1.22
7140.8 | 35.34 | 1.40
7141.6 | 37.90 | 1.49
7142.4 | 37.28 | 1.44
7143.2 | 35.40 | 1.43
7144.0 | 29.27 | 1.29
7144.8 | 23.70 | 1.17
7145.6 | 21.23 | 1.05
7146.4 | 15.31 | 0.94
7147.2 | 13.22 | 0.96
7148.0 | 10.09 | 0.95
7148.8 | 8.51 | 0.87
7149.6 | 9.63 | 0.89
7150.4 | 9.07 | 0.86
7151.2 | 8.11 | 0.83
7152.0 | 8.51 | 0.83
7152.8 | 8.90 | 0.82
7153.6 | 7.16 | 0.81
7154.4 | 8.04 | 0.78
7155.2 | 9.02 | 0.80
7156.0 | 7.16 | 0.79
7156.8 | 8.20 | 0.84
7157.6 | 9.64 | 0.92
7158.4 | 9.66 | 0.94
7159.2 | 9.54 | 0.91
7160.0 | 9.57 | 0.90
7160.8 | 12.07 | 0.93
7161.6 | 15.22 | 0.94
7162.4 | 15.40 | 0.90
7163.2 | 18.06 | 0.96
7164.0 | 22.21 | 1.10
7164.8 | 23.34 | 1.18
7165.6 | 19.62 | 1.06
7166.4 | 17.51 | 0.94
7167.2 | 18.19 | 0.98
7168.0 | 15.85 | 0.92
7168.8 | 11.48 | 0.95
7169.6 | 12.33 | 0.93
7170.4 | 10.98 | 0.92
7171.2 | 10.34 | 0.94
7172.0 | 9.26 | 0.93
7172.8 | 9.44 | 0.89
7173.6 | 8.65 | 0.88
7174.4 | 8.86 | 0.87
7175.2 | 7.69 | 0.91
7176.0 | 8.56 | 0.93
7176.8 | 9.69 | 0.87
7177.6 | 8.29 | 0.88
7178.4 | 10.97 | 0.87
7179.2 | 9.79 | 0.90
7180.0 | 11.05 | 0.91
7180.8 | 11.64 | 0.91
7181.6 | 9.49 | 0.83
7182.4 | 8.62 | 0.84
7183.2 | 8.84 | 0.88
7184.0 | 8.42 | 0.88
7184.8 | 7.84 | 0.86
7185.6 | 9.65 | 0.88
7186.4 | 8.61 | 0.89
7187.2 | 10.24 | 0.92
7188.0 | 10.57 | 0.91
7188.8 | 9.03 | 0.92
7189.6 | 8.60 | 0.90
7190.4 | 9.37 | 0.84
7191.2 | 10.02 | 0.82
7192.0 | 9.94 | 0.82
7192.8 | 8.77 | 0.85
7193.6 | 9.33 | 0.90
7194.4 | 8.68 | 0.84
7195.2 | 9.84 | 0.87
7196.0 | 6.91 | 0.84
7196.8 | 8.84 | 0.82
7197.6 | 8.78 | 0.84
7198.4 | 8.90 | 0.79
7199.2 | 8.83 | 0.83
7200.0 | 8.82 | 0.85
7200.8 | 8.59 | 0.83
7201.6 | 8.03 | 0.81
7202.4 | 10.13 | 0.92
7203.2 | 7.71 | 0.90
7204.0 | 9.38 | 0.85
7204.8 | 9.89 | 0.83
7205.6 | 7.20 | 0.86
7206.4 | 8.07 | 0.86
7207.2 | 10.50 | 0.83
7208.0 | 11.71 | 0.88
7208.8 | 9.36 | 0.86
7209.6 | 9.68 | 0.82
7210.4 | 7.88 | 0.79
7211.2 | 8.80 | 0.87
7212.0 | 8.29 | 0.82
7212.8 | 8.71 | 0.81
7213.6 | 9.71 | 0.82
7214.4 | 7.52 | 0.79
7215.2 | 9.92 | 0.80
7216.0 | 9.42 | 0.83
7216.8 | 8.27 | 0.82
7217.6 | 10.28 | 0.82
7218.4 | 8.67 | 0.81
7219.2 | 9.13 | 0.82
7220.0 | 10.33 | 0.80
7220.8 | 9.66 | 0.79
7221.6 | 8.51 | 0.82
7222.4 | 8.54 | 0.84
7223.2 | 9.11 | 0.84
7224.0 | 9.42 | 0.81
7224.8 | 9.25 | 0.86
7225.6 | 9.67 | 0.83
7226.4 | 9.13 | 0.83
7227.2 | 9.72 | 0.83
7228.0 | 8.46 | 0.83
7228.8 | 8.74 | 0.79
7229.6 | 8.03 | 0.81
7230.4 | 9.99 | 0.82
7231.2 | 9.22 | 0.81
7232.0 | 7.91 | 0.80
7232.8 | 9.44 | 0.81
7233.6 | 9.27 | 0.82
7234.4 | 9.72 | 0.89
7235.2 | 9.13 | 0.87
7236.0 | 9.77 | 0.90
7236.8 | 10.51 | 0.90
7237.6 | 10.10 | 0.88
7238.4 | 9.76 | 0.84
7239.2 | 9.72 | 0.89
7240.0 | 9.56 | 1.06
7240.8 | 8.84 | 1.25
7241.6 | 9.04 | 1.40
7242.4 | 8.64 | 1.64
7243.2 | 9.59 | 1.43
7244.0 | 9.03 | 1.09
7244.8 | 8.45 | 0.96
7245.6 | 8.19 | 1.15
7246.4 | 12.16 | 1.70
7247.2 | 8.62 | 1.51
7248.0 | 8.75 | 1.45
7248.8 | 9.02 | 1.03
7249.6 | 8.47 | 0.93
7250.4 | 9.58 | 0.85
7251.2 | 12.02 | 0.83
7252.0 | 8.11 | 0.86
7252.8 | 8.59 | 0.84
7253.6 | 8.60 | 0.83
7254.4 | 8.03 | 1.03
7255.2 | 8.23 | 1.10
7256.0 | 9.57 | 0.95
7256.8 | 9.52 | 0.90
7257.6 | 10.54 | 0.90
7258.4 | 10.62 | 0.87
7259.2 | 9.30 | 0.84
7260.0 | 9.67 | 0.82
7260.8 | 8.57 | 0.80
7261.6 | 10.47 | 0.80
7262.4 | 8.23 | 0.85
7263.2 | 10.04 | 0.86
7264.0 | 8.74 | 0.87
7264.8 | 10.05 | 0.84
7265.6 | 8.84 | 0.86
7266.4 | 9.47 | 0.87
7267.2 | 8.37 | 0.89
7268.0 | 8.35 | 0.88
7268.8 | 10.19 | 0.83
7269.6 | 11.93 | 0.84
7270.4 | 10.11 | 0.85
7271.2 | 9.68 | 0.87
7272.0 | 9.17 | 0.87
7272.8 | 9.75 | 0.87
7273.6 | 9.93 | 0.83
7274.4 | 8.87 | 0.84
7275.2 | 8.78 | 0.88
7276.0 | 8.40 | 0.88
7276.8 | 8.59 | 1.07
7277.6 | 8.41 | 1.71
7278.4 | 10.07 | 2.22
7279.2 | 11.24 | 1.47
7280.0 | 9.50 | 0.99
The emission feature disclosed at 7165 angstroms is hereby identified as [N II] 6583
